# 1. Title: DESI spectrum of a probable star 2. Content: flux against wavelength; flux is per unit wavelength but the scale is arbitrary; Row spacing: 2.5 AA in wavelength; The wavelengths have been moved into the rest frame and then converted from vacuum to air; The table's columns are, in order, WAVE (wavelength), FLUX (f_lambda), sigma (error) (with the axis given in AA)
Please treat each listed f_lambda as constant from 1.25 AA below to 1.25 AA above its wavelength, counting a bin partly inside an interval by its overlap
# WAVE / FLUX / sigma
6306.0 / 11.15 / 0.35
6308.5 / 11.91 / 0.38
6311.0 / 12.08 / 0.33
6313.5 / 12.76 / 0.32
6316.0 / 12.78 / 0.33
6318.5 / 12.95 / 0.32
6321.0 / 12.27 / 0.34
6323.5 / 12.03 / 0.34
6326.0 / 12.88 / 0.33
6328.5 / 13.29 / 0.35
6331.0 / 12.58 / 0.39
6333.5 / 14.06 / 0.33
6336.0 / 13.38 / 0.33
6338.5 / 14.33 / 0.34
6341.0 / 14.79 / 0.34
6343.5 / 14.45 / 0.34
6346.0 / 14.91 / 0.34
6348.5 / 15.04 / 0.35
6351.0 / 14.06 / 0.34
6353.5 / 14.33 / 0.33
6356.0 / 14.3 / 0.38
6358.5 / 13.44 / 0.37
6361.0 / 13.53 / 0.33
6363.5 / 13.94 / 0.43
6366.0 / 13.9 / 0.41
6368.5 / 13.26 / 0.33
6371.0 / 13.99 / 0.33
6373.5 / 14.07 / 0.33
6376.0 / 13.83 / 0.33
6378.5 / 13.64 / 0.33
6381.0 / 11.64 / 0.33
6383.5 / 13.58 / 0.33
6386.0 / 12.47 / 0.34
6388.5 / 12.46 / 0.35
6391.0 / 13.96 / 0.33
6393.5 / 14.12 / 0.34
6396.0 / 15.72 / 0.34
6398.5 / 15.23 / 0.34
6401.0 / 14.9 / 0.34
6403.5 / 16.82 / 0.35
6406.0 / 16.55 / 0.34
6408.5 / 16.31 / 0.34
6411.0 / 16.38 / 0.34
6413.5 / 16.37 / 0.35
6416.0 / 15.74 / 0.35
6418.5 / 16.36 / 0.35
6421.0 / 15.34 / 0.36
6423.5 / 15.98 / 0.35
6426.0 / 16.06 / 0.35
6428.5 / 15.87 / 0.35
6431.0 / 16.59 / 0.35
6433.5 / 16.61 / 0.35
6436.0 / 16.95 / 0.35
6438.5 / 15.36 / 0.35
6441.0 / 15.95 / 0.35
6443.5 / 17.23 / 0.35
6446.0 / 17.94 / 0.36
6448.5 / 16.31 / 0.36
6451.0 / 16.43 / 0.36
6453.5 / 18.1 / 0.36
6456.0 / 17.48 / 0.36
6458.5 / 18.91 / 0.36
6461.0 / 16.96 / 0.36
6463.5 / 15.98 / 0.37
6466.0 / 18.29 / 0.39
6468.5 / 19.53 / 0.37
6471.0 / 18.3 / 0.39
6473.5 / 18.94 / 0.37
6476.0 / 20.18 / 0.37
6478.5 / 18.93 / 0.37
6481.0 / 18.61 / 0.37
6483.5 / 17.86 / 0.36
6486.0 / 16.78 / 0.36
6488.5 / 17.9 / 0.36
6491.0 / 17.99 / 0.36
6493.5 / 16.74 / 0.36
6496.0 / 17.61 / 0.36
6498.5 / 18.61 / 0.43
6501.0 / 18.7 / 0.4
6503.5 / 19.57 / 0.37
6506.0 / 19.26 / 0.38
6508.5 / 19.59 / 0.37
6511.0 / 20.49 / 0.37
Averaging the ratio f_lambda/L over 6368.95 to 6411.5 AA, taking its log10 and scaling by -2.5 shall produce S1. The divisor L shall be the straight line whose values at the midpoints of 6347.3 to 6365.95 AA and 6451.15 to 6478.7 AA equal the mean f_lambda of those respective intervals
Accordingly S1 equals 0.07 mag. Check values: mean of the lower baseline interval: 14.1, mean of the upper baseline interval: 18.2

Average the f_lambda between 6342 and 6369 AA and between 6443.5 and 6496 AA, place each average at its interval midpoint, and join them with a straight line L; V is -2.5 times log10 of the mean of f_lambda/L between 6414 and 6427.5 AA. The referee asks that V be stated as 0.024 mag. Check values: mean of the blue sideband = 14.1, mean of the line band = 15.9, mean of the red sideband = 17.9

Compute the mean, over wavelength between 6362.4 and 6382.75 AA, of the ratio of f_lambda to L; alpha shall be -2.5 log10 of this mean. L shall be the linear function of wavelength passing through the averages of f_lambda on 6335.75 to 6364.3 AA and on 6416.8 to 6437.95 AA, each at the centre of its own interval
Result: 0.097 mag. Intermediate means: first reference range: 14.2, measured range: 13.5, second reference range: 16.2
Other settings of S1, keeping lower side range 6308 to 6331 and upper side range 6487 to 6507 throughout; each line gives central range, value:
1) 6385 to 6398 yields 0.08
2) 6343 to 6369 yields -0.03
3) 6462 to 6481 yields -0.07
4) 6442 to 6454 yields -0.03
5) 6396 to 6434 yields -0.03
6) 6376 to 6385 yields 0.12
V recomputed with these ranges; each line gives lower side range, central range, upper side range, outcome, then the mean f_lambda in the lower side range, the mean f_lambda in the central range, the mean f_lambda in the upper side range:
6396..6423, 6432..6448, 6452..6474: 0.03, 16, 16.7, 18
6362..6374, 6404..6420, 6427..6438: -0.05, 13.8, 16.3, 16.4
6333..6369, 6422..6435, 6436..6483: 0.03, 14.1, 16.2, 17.7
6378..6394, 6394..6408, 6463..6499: -0.14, 13.1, 15.8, 18.2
